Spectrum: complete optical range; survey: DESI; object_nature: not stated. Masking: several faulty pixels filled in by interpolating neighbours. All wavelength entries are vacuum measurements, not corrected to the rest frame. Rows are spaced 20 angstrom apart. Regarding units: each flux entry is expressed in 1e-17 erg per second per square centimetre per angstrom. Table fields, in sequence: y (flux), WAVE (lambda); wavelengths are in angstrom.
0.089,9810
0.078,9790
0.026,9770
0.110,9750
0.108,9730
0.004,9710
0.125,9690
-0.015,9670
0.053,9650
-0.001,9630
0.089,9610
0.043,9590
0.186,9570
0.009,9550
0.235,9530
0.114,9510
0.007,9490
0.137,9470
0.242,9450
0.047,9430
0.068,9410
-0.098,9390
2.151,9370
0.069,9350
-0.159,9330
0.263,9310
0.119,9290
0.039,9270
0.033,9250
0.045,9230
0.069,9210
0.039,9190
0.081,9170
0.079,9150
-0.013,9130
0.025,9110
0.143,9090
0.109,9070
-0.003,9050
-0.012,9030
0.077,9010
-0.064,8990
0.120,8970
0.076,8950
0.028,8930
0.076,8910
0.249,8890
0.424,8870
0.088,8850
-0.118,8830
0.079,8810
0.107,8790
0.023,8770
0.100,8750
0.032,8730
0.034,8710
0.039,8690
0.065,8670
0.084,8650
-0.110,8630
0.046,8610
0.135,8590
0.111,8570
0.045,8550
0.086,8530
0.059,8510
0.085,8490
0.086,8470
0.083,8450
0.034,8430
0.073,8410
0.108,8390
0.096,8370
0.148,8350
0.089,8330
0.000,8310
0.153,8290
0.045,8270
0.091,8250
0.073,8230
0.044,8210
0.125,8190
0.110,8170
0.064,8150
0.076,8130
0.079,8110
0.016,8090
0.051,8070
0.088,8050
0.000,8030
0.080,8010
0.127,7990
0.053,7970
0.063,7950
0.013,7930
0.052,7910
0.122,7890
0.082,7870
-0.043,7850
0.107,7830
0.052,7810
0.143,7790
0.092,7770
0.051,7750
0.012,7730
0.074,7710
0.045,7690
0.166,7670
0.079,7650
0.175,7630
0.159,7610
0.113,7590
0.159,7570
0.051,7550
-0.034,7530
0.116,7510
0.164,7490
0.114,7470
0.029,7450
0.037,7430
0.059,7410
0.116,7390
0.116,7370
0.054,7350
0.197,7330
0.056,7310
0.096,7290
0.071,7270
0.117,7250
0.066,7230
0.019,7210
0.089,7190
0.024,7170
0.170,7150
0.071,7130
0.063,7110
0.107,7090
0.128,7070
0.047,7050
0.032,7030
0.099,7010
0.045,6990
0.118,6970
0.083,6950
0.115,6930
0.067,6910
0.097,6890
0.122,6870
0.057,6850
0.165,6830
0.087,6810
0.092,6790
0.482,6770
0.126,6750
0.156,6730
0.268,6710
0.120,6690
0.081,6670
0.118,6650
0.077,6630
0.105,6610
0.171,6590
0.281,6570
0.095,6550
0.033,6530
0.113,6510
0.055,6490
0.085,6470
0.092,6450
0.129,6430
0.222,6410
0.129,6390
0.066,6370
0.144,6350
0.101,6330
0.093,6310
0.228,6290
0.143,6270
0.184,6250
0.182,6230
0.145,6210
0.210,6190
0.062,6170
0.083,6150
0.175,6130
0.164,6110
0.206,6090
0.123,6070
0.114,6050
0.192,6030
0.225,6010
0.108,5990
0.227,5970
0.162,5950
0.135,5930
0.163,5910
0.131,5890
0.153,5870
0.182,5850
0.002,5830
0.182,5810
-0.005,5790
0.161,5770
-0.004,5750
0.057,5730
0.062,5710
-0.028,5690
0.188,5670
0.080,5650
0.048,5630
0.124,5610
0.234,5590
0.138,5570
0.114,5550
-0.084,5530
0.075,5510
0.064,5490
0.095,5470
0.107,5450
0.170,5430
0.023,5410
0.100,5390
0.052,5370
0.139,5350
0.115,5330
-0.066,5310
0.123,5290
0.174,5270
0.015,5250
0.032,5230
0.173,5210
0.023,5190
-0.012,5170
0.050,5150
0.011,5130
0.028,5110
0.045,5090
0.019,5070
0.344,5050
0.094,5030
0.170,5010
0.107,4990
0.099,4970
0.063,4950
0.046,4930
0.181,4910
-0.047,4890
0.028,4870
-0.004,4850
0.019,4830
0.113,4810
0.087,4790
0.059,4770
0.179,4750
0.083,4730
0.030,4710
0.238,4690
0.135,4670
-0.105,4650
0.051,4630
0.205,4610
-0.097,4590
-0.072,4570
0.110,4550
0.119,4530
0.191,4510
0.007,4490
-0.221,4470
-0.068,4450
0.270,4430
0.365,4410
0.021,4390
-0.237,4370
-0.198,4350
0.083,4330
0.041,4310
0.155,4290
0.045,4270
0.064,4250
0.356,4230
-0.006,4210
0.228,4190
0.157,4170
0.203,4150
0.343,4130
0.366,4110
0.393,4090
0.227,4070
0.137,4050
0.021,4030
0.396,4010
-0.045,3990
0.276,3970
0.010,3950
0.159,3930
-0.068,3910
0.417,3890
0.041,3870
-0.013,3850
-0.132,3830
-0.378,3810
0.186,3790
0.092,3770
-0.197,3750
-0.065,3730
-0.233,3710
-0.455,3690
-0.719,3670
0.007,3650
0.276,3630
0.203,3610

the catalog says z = 0.35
